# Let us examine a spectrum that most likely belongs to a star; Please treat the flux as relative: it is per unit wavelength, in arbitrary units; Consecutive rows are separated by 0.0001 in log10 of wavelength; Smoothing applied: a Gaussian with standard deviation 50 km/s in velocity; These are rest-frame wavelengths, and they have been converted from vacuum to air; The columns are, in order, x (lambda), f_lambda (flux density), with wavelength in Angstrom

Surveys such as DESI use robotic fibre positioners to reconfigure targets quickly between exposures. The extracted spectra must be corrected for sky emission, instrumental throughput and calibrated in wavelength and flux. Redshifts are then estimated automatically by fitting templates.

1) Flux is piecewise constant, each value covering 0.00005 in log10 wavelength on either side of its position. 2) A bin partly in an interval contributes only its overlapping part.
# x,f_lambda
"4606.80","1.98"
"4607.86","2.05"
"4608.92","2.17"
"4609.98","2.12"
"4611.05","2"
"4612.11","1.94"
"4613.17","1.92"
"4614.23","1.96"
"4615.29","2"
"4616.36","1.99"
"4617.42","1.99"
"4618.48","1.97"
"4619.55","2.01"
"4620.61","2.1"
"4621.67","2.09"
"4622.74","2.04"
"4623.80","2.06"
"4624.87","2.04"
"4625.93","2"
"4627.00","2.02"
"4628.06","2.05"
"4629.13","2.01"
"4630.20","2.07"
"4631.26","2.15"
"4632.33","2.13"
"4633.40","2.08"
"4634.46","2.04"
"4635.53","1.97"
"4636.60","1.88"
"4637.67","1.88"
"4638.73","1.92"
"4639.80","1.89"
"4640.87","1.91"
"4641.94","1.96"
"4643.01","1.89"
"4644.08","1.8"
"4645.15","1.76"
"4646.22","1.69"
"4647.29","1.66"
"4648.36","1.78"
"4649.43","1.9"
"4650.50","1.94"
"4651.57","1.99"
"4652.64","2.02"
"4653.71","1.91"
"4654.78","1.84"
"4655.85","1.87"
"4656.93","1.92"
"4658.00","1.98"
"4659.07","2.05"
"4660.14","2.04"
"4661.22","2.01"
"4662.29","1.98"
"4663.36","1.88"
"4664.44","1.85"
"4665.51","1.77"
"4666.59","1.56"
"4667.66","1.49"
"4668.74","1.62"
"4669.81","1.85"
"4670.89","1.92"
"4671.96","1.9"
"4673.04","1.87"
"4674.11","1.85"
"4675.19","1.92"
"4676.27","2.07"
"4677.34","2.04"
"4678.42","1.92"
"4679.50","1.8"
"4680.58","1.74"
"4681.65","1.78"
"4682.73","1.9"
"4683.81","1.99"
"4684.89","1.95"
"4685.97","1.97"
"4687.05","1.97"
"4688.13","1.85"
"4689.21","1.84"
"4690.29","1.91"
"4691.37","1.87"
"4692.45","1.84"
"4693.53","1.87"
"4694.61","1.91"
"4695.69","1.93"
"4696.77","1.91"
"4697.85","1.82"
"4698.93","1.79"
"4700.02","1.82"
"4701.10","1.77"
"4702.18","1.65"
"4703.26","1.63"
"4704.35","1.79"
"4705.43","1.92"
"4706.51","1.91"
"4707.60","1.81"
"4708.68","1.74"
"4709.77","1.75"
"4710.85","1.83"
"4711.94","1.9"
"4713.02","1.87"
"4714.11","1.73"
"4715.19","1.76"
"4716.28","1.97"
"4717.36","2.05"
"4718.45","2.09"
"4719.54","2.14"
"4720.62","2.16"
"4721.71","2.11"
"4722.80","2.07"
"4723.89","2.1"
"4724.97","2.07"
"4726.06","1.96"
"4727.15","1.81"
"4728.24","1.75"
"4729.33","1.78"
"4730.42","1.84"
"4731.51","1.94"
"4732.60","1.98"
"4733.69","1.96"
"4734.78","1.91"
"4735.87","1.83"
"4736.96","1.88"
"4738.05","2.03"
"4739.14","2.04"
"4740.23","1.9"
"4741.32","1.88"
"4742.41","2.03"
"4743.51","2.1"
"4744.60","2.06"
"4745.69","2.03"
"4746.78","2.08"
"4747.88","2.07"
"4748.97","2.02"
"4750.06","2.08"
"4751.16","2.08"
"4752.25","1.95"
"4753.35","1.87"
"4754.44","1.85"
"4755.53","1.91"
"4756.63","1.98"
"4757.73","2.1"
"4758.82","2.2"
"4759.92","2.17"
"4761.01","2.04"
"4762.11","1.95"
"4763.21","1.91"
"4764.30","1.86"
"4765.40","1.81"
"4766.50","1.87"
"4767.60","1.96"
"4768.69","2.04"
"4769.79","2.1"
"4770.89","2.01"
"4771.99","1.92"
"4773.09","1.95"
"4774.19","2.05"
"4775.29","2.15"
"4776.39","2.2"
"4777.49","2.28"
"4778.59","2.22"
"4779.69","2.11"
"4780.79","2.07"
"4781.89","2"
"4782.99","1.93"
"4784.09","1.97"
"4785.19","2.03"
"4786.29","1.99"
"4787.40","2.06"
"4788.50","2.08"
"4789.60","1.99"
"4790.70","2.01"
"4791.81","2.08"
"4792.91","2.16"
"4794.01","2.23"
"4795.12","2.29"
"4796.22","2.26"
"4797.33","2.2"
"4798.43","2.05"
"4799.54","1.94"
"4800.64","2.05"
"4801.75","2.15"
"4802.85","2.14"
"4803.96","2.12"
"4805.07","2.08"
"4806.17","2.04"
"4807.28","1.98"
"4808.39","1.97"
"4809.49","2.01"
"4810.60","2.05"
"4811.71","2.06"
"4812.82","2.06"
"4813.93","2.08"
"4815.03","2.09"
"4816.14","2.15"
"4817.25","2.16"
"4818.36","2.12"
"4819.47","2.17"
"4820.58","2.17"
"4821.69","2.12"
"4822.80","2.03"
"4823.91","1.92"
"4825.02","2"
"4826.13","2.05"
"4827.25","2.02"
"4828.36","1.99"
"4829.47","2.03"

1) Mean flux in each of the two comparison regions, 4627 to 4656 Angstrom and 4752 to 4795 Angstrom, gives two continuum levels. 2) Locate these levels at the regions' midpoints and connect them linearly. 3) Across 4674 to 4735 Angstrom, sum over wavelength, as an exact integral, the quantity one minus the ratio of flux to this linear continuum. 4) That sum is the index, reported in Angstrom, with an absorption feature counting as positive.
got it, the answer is 2.5 Angstrom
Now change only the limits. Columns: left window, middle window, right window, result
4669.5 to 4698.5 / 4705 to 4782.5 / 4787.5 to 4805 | 1.3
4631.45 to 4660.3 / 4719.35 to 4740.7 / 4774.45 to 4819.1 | 0.6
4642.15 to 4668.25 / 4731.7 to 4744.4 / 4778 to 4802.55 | 0.2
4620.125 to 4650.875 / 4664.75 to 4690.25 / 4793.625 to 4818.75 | 1.8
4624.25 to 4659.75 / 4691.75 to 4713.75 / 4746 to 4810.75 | 1.8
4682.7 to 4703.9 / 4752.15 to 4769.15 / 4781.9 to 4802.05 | 0.4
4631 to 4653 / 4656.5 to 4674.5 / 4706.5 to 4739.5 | 0.6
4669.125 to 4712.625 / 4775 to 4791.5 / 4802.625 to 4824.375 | -0.4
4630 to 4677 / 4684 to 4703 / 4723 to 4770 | 0.7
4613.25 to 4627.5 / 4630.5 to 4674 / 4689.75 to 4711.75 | 1.2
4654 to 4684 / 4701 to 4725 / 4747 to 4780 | 0.5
